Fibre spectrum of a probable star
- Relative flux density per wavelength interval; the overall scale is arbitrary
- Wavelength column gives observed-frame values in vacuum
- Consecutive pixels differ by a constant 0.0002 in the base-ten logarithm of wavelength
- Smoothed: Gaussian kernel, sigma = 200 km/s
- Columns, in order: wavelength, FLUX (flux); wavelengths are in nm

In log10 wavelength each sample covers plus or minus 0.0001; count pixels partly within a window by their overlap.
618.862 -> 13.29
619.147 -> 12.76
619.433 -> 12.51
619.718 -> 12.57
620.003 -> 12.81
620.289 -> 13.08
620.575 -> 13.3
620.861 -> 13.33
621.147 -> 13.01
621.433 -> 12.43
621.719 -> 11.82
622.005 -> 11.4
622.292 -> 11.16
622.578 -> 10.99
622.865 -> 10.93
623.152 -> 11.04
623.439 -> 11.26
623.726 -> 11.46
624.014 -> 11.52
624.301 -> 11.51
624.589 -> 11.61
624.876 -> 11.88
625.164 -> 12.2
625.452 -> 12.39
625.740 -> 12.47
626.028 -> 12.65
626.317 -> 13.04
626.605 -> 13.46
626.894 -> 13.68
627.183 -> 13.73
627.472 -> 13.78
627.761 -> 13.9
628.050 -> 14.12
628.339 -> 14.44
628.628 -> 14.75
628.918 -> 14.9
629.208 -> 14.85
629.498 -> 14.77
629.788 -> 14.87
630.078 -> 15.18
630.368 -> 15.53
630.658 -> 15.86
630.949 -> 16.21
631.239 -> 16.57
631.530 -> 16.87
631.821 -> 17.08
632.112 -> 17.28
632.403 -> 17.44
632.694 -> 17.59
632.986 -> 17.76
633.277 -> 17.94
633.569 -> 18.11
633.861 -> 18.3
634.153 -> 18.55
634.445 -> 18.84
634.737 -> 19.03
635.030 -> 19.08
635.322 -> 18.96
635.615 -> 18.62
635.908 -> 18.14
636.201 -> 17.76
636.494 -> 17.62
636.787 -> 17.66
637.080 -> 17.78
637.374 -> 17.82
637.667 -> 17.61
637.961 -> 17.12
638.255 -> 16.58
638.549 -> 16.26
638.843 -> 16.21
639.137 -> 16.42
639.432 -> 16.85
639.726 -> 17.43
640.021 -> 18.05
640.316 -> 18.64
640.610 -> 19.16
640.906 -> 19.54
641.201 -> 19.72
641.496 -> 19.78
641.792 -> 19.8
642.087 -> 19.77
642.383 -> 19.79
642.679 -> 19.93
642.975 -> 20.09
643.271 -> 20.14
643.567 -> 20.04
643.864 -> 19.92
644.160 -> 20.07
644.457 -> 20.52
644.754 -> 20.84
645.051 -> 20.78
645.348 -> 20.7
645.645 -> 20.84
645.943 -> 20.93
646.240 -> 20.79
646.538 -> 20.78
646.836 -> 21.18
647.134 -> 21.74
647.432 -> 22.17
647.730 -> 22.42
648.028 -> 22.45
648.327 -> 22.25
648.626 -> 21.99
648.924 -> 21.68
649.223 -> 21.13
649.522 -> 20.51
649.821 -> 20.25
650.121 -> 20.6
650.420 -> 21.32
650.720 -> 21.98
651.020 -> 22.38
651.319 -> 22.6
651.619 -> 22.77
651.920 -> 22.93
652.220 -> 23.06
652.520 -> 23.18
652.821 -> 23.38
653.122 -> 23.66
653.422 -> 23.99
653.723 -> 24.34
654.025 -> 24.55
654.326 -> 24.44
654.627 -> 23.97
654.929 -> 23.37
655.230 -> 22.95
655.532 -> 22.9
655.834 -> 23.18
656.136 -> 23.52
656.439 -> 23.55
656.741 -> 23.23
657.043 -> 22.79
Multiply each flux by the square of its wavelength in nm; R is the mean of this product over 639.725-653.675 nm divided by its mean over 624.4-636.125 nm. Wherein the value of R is 1.42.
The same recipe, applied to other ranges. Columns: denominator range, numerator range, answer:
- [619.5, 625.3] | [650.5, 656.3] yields 2.15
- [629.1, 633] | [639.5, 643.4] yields 1.23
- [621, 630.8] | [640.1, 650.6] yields 1.68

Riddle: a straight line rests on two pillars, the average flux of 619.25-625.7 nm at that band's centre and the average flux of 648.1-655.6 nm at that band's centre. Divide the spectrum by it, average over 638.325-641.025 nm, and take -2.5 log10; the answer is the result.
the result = 0.04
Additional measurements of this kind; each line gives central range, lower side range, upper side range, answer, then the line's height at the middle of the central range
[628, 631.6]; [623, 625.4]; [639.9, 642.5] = -0.08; 14.2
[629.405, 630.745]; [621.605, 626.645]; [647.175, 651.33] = -0.08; 14.1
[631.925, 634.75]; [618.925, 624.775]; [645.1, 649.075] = -0.11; 16.4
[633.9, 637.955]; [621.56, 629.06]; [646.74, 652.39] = -0.10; 16.6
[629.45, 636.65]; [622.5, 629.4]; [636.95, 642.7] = -0.12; 15.6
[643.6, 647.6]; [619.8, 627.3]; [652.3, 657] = -0.03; 20.3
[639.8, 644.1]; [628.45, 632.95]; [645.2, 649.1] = 0.01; 19.8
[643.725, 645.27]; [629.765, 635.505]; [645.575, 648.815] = 0.02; 20.8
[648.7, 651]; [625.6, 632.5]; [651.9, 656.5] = 0.05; 22.1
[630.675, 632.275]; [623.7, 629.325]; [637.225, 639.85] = -0.14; 14.7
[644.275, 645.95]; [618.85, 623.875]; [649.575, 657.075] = -0.03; 20.2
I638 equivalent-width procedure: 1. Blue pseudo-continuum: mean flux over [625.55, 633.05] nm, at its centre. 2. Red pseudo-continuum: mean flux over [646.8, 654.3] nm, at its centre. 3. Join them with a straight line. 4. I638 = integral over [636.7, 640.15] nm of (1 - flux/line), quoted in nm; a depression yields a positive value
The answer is 0.20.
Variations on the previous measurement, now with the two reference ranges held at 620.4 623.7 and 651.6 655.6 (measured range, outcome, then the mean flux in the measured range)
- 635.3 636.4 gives -0.08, 18.3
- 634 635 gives -0.14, 18.8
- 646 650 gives 0.00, 21.5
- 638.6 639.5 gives 0.09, 16.4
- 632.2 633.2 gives -0.11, 17.6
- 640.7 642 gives -0.04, 19.7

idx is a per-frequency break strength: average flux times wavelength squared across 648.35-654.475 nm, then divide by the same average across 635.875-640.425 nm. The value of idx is 1.4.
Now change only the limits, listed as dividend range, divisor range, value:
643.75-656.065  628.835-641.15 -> 1.34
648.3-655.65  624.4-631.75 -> 1.72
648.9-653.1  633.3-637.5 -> 1.27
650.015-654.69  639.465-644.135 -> 1.23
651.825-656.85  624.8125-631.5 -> 1.80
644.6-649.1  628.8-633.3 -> 1.38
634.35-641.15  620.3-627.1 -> 1.54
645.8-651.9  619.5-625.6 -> 1.96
